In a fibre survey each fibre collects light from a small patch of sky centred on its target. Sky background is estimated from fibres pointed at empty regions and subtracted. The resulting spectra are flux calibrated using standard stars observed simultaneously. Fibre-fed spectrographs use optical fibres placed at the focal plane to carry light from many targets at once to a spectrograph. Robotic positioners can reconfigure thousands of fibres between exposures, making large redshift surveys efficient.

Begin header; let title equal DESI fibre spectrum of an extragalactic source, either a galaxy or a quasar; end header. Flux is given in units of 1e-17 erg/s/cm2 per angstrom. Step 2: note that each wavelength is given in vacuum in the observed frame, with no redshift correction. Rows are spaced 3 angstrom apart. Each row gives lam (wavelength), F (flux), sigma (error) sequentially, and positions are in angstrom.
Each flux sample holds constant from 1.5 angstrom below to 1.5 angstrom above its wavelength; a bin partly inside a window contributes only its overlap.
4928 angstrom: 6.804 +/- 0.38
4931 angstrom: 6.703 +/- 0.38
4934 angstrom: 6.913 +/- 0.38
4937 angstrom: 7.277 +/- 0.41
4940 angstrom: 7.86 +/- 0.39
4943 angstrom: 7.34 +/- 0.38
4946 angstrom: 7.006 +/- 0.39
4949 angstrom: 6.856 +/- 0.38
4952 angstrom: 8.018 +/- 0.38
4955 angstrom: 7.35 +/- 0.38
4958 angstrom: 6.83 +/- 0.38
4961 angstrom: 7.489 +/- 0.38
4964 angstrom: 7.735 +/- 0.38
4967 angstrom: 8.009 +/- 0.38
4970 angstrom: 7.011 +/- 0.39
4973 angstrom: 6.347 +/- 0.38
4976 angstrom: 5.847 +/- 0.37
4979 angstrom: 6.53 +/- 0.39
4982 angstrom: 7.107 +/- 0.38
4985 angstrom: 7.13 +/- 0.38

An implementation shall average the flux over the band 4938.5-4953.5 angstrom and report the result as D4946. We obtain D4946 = 7.42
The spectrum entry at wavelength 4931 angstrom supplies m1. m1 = 6.703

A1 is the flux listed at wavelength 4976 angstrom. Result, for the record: 5.847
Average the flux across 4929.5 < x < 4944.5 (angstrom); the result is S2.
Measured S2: 7.22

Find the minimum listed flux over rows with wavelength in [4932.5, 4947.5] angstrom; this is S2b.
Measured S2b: 6.913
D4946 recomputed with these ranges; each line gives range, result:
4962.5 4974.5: 7.28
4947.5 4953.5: 7.44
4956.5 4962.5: 7.16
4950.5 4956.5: 7.68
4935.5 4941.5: 7.57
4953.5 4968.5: 7.48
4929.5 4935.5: 6.81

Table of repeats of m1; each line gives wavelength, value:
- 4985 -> 7.13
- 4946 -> 7.006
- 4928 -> 6.804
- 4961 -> 7.489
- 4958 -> 6.83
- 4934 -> 6.913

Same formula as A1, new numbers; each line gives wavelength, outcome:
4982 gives 7.107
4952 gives 8.018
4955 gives 7.35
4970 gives 7.011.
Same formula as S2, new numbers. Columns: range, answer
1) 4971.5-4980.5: 6.24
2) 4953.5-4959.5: 7.09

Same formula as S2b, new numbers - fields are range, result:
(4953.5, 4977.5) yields 5.847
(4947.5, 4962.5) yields 6.83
